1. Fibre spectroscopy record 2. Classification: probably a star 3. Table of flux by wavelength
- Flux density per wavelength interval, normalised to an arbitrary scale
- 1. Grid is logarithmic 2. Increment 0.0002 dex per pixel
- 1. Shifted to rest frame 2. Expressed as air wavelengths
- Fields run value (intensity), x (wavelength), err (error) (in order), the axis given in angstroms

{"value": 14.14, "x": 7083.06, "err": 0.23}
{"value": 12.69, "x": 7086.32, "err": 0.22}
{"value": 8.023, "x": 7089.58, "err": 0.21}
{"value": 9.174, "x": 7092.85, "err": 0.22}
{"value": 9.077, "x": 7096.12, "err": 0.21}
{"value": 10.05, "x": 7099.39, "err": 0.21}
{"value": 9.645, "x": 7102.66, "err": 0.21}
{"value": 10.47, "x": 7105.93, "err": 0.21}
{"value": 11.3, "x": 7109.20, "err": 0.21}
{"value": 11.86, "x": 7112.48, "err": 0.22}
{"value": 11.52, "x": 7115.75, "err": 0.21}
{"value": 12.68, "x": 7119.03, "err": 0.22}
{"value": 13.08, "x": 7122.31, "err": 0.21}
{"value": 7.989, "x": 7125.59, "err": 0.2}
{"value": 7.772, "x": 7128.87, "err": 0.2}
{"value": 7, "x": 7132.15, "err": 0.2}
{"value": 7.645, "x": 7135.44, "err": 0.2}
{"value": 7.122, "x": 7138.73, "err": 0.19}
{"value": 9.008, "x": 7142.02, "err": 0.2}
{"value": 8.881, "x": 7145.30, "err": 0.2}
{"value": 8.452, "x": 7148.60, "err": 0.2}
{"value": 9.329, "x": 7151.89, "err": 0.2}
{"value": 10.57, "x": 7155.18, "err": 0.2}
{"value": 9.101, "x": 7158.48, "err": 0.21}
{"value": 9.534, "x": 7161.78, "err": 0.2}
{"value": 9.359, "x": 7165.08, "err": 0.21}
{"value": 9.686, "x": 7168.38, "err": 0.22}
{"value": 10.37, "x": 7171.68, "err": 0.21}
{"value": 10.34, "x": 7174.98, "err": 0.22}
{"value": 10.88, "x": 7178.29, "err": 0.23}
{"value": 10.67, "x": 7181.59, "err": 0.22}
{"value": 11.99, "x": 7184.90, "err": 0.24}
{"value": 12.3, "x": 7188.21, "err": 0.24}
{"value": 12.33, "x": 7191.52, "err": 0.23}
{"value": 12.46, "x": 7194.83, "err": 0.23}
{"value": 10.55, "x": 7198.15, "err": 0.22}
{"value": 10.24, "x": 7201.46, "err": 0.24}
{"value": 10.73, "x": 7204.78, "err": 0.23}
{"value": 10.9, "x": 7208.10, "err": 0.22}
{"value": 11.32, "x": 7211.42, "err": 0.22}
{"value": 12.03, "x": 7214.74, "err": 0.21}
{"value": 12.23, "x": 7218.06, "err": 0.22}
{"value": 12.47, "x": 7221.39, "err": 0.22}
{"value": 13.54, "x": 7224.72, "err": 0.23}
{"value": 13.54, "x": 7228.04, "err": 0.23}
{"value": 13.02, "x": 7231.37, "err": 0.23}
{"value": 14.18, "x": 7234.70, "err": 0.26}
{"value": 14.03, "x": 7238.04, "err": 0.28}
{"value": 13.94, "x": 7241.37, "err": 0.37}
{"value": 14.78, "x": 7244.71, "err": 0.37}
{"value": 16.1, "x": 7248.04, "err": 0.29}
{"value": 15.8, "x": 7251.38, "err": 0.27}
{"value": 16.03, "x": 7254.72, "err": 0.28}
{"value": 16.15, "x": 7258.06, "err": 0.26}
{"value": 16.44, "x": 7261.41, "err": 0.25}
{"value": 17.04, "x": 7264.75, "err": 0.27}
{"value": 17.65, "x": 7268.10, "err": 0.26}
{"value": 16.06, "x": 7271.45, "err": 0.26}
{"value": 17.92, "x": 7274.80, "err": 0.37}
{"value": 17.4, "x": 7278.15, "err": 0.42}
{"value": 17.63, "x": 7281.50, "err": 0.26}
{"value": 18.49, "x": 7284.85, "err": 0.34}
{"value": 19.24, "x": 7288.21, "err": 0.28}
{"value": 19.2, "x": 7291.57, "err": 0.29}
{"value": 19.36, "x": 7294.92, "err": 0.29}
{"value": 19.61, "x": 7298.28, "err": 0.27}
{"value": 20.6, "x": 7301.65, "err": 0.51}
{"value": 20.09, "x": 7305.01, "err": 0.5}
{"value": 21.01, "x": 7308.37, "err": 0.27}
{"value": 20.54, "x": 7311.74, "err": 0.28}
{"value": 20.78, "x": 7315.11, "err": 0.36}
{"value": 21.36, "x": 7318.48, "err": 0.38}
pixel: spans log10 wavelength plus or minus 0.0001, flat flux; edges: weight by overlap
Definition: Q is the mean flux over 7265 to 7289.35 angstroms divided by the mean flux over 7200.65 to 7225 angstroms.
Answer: 1.5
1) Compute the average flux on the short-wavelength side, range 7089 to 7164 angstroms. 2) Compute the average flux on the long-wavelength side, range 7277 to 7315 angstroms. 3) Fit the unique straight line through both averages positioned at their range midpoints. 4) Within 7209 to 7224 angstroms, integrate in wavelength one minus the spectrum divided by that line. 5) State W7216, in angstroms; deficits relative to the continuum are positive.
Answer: 2.8 angstroms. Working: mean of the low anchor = 9.55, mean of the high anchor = 19.5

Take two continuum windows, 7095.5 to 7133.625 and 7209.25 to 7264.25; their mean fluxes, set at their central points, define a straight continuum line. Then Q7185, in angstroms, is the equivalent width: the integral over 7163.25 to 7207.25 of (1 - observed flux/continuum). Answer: 5.6 angstroms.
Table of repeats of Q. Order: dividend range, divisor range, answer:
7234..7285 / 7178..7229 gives 1.38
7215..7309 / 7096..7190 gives 1.66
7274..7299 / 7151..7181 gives 1.87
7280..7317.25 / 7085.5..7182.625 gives 2.02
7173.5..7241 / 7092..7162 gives 1.25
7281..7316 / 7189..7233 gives 1.65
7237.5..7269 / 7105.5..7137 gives 1.56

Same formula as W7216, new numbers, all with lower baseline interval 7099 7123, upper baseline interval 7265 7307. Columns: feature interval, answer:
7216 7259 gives 6.09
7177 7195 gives 3.38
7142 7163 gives 6.06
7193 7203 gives 2.55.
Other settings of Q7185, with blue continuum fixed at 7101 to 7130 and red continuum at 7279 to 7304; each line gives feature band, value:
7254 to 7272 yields 1.17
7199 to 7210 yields 3.20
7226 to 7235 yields 1.52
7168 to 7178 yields 2.37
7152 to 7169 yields 4.31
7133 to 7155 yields 6.59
